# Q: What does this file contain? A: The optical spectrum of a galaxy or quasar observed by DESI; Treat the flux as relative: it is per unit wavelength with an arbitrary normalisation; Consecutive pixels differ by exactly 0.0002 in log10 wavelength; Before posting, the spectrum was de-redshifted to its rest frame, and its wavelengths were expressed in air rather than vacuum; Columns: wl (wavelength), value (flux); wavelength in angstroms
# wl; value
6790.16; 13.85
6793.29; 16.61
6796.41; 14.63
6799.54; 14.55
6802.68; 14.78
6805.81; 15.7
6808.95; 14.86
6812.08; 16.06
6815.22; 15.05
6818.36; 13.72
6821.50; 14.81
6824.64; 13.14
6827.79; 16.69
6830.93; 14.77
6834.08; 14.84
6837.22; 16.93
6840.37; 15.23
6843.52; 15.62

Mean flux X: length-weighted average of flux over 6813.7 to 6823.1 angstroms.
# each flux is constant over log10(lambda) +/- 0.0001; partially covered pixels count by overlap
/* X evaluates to 14.5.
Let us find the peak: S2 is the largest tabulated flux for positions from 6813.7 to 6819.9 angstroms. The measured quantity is 15.05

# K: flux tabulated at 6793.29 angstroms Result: 16.61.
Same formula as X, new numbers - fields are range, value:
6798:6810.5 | 15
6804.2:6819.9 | 15.1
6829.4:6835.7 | 14.8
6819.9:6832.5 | 14.9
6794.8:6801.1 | 14.6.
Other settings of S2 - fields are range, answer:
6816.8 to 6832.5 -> 16.69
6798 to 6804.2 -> 14.78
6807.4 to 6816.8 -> 16.06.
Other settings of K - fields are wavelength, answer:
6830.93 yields 14.77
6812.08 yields 16.06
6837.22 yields 16.93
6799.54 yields 14.55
